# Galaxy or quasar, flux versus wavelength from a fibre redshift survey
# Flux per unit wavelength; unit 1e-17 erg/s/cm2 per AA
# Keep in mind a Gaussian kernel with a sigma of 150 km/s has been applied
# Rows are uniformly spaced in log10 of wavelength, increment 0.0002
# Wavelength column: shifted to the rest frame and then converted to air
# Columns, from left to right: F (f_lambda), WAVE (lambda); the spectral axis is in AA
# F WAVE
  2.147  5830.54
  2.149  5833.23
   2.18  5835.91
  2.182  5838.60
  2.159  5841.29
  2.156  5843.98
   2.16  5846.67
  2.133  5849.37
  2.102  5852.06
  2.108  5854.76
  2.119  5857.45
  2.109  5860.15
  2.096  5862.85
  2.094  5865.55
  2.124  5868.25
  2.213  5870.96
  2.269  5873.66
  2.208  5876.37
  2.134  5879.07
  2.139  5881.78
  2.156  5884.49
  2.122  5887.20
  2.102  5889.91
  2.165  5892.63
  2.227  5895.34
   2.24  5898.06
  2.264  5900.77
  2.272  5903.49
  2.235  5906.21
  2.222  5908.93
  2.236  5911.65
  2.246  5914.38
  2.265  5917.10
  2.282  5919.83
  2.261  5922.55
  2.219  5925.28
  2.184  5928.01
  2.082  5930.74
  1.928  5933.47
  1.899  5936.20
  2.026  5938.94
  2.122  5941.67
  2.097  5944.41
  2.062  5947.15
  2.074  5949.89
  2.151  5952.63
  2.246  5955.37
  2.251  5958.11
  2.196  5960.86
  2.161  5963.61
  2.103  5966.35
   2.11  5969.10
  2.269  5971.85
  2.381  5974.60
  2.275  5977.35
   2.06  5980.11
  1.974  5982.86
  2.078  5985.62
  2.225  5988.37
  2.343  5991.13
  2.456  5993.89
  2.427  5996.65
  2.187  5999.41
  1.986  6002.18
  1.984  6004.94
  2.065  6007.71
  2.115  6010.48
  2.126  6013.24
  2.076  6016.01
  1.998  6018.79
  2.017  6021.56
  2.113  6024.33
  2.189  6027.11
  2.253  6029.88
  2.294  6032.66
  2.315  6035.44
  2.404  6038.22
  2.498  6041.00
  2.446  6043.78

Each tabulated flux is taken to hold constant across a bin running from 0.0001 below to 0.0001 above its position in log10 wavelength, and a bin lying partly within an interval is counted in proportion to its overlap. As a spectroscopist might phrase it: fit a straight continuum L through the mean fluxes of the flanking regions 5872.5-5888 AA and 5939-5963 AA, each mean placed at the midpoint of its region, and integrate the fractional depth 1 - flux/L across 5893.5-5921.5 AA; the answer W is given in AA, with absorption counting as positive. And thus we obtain -1.12 AA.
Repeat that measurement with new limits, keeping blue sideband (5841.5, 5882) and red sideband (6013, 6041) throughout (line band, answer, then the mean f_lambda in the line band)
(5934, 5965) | 0.9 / 2.11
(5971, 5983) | -0.2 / 2.21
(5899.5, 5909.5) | -0.4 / 2.25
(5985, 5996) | -0.6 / 2.3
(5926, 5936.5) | 0.6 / 2.05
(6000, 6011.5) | 0.8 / 2.04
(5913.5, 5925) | -0.5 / 2.26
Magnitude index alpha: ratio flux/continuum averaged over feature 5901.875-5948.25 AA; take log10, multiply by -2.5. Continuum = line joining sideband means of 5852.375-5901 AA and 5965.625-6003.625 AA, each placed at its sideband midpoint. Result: 0.01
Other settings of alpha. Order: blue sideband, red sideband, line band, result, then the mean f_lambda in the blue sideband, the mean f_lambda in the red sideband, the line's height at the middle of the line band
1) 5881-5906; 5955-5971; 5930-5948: 0.08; 2.19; 2.18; 2.18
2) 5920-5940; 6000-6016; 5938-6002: -0.05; 2.1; 2.06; 2.08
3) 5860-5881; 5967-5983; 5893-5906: -0.04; 2.16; 2.19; 2.17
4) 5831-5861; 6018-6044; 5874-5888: 0.00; 2.14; 2.25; 2.16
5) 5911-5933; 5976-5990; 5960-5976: -0.03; 2.21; 2.13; 2.15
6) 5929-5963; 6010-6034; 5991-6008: -0.04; 2.1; 2.13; 2.12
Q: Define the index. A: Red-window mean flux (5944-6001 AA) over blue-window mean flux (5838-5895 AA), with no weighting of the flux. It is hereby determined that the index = 1.02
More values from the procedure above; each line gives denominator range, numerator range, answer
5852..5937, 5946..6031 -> 1.00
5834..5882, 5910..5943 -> 1.00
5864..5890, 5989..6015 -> 1.01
